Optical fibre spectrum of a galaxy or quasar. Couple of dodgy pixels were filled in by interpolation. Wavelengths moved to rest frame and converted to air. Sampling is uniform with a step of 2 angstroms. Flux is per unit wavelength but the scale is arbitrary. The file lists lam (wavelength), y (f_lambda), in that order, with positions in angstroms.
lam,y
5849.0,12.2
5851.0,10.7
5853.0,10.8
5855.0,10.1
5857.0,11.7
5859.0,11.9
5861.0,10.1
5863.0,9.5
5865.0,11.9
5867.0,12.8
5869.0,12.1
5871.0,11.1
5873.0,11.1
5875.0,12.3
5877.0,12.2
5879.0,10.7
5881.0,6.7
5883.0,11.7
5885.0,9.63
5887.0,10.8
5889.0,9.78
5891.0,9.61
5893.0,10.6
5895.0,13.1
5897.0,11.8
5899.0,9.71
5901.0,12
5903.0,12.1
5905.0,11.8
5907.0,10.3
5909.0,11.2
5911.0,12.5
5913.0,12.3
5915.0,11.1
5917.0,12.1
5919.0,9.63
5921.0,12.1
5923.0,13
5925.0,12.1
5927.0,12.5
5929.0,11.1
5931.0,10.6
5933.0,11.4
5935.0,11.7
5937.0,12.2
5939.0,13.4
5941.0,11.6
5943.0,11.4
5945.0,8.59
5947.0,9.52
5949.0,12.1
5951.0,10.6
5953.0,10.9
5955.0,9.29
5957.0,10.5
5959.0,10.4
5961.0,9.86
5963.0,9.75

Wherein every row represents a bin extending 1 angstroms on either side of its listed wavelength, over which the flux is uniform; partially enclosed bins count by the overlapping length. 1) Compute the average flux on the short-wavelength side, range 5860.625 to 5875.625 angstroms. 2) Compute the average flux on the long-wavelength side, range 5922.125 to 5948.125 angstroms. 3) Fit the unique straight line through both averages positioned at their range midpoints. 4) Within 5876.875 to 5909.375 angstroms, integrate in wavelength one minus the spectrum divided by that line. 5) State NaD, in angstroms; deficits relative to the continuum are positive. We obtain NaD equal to 1.9 angstroms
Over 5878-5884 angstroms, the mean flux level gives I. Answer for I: 9.7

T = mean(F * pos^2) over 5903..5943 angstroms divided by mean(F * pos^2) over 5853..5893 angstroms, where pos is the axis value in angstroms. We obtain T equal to 1.10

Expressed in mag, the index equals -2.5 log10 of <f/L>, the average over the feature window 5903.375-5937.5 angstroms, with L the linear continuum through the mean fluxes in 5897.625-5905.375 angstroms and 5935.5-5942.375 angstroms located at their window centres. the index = 0.02 mag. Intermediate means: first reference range 11.4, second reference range 12.3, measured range 11.6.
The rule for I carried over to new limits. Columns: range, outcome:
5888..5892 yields 9.7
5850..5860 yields 11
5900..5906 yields 12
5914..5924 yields 11.6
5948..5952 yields 11.3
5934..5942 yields 12.2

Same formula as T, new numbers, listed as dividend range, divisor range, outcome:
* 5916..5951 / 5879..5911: 1.08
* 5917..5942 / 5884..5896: 1.13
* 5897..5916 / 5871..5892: 1.10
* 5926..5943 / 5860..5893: 1.12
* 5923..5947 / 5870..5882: 1.10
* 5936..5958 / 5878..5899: 1.07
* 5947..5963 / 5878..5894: 1.07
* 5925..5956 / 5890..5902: 1.02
